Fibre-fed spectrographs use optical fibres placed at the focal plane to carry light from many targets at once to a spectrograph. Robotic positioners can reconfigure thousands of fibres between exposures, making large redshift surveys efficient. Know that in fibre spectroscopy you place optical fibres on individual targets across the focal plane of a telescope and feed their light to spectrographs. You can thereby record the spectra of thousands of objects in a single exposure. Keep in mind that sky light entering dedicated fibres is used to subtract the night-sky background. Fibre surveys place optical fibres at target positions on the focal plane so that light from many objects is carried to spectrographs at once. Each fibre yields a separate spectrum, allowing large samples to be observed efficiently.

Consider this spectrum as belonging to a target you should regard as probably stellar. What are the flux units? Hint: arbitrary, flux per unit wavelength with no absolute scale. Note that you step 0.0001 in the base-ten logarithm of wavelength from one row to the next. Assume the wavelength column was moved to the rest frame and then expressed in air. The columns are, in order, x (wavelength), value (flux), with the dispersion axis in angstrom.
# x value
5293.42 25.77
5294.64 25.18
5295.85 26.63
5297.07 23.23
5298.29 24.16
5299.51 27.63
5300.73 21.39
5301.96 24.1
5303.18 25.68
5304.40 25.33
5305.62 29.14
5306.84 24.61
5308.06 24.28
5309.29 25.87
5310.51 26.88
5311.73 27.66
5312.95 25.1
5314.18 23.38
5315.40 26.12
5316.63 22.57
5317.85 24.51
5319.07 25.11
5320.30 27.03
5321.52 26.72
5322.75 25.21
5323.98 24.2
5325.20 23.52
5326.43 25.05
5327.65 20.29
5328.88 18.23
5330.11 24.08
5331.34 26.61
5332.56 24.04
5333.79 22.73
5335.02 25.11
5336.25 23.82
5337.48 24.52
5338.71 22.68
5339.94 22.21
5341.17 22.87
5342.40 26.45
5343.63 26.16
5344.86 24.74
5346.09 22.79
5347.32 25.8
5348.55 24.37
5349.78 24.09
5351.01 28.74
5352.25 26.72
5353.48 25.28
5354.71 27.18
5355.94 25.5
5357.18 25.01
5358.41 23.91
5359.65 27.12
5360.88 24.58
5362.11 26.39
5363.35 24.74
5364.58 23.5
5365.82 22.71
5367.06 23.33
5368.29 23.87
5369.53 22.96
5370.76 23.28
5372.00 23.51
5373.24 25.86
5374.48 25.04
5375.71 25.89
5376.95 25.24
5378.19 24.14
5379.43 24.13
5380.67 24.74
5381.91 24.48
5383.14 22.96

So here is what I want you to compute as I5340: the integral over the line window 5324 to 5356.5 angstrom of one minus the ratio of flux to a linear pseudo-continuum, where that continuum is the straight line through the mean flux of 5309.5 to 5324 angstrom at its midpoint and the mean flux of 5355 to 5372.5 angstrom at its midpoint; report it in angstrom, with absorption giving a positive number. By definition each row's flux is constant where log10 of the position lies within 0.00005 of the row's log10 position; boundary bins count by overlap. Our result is 0.7 angstrom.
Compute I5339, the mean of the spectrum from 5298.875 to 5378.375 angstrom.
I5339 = 24.7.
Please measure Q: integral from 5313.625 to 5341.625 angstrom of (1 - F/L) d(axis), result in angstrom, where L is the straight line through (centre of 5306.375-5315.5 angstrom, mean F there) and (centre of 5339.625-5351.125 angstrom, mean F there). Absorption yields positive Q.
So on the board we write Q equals 1.3 angstrom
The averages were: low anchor 25.5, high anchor 24.7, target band 23.9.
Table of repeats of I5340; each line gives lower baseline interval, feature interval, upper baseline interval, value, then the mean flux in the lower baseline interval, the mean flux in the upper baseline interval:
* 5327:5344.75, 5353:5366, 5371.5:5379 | -0.4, 23.6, 24.9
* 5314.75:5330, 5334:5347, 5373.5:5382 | 0.1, 24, 24.9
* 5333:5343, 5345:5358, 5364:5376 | -0.9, 23.8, 23.9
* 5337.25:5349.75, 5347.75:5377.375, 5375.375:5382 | -0.5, 24.3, 24.7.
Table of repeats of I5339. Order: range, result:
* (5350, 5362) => 26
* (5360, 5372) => 24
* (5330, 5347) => 24.2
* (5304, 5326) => 25.4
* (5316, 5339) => 24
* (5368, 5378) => 24.5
